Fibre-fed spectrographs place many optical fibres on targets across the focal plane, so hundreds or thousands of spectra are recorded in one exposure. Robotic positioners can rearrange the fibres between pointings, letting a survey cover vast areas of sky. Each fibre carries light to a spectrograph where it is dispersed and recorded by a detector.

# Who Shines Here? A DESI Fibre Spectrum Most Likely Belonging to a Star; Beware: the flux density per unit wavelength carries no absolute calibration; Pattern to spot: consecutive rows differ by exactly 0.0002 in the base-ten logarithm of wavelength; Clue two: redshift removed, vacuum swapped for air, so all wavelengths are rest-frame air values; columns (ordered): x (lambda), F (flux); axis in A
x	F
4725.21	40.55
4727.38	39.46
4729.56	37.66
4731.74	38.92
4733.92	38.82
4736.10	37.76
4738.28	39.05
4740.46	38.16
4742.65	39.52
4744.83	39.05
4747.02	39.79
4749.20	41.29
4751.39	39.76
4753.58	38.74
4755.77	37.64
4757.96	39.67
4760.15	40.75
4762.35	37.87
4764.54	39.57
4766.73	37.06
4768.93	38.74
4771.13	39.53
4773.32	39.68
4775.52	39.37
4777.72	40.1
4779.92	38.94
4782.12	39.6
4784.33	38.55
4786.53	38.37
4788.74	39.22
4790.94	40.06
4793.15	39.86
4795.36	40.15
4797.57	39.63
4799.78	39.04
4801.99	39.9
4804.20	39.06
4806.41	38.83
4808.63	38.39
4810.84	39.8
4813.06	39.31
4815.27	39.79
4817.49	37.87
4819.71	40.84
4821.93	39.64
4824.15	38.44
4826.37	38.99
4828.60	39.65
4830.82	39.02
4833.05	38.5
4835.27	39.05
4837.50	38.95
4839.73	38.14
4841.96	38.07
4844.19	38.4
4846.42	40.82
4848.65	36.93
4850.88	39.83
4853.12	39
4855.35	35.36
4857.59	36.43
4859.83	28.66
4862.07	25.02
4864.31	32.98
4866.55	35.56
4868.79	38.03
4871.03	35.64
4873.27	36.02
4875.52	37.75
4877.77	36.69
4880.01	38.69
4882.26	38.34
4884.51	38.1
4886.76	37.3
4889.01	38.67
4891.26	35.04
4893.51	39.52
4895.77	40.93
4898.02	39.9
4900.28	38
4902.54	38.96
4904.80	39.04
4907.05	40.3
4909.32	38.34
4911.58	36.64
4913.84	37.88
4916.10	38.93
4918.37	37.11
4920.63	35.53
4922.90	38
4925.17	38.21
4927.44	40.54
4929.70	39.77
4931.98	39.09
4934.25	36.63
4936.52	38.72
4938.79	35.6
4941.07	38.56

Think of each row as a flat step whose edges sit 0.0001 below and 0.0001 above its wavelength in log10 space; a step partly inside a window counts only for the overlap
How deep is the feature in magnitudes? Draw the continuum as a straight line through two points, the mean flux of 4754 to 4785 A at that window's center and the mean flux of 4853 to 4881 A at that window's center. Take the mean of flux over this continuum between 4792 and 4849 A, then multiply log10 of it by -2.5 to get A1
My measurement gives -0.06 mag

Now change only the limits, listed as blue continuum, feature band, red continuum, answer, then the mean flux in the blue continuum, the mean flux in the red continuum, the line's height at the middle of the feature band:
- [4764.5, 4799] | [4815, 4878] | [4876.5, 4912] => 0.05 mag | 39.3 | 38.4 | 38.8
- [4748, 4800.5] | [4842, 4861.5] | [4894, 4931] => 0.07 mag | 39.3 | 38.6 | 38.9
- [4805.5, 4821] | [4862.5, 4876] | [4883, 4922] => 0.10 mag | 39.3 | 38.2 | 38.6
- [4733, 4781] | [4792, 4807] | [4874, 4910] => -0.02 mag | 39.1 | 38.4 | 38.9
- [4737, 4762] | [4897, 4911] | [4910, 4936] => -0.02 mag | 39.3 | 38.1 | 38.2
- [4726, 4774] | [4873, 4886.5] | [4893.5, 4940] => 0.03 mag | 39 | 38.4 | 38.6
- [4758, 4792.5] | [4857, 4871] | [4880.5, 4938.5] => 0.18 mag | 39.2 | 38.3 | 38.6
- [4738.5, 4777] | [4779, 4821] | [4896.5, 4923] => -0.01 mag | 39.2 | 38.3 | 38.9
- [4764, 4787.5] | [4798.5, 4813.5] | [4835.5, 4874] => -0.04 mag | 39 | 36.2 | 37.9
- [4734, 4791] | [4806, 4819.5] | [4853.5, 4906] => -0.03 mag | 39.1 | 36.6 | 38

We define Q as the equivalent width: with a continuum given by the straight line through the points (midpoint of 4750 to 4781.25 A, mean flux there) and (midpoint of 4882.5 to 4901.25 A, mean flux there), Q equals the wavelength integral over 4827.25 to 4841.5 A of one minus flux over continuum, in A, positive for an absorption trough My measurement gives 0.0 A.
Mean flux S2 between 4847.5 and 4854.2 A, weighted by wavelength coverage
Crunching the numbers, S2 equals 38.6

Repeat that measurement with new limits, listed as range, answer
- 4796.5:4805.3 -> 39.4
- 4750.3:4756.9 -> 38.7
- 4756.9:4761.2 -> 40.2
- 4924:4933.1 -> 39.4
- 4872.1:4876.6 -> 36.8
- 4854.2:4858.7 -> 35.9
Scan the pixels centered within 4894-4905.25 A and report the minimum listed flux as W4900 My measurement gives 38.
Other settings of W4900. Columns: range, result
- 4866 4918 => 35.04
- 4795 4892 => 25.02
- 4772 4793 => 38.37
